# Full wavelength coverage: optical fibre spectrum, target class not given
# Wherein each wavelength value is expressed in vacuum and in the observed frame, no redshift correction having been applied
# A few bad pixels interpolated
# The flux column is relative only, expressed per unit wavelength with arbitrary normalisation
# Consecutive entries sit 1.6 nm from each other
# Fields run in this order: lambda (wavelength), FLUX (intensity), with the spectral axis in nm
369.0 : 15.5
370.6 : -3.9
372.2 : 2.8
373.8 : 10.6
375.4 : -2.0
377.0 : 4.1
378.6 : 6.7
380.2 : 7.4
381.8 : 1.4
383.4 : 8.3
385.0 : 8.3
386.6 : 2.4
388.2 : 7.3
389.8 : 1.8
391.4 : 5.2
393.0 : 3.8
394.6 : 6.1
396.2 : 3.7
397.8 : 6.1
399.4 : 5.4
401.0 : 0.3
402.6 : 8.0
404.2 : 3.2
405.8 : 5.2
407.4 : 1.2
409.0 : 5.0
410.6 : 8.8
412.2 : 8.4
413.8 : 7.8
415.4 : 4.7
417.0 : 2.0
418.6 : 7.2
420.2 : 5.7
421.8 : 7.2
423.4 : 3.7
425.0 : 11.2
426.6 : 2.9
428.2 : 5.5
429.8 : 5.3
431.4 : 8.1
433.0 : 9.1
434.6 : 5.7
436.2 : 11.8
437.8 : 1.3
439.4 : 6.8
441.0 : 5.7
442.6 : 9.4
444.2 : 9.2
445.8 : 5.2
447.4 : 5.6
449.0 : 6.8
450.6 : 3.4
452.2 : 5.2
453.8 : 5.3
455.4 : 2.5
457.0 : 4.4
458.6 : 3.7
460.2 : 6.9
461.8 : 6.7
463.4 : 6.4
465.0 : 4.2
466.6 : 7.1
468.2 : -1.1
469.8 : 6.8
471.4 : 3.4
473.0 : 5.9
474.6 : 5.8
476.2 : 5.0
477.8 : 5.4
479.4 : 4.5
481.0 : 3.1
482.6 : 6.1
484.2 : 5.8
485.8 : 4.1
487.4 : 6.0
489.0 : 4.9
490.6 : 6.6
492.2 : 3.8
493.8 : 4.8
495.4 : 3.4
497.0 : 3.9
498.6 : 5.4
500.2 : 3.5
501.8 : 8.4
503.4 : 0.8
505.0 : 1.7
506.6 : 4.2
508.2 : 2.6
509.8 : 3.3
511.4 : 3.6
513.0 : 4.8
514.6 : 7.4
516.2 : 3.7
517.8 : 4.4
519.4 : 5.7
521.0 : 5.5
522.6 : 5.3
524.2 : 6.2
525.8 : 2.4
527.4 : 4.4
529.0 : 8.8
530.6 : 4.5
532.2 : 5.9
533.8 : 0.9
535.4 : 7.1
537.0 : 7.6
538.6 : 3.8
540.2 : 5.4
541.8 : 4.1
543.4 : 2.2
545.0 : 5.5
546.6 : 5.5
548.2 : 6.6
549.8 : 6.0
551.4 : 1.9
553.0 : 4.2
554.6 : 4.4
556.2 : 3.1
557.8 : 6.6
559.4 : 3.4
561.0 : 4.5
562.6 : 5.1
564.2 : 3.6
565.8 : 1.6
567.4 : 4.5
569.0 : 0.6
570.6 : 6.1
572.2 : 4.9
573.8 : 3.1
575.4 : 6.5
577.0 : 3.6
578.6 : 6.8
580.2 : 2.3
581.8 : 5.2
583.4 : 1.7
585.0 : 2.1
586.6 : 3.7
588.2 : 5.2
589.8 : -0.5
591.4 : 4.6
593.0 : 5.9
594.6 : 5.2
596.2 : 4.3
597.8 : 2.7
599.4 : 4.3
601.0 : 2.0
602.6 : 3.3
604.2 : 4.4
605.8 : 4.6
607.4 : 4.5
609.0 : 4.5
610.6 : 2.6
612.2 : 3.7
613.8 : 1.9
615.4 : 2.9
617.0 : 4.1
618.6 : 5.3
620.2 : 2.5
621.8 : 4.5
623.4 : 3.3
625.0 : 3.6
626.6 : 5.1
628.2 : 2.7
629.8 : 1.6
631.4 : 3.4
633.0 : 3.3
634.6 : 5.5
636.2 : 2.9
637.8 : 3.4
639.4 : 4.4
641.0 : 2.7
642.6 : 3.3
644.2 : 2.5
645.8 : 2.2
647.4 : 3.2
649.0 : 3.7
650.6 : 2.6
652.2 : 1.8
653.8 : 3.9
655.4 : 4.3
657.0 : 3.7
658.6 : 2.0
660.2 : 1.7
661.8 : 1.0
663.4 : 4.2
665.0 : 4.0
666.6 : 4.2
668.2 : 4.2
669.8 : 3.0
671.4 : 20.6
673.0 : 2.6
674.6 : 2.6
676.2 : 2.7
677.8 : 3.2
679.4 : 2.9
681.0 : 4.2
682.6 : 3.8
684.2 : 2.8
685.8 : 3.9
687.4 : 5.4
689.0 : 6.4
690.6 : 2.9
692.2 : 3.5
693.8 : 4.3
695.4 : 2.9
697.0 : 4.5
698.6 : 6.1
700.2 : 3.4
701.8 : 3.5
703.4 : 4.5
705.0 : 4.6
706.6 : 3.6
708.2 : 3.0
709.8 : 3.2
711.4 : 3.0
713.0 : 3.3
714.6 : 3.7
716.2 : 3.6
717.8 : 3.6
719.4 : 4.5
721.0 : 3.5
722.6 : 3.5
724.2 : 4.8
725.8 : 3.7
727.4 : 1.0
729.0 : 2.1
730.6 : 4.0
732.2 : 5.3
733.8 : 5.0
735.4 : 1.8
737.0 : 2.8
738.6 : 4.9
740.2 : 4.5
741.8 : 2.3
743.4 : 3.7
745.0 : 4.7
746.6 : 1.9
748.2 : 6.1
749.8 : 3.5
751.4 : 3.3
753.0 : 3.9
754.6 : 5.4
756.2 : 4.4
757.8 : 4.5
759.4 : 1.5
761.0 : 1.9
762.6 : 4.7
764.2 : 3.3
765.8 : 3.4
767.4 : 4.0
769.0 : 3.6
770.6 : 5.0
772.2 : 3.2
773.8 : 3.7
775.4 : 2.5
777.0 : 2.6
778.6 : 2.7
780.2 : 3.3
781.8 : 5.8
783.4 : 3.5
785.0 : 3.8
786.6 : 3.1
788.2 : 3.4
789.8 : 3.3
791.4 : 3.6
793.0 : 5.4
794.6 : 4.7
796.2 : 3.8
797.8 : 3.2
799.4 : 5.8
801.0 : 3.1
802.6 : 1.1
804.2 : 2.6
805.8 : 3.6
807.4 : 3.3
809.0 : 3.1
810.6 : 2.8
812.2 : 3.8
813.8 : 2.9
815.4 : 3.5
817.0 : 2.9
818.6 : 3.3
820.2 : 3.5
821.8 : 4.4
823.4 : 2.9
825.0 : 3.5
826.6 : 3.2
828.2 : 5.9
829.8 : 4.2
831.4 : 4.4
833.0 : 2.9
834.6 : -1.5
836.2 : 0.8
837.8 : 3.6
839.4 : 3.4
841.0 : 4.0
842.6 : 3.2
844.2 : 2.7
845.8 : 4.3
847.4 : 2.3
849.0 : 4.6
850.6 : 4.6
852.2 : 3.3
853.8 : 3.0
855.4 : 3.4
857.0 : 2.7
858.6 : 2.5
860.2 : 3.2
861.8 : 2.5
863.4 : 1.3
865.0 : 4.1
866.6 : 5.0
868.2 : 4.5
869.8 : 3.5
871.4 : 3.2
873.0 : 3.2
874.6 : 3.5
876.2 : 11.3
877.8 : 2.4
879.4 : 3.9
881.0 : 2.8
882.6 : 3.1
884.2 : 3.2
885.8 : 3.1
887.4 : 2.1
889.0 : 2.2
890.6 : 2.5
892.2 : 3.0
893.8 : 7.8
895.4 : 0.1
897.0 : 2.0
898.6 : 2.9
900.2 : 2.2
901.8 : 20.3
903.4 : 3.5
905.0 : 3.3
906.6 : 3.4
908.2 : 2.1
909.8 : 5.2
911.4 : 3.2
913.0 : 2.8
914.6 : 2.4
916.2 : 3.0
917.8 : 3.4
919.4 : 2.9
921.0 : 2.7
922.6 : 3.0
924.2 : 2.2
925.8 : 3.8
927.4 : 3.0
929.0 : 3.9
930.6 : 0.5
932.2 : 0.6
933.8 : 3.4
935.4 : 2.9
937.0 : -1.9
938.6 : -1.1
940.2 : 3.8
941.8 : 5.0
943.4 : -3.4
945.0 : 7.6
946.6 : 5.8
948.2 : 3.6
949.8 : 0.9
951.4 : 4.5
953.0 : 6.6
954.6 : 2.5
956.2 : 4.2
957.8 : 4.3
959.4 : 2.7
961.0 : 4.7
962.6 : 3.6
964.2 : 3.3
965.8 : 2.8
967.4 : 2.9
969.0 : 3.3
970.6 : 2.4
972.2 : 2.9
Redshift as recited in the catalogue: 0.801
